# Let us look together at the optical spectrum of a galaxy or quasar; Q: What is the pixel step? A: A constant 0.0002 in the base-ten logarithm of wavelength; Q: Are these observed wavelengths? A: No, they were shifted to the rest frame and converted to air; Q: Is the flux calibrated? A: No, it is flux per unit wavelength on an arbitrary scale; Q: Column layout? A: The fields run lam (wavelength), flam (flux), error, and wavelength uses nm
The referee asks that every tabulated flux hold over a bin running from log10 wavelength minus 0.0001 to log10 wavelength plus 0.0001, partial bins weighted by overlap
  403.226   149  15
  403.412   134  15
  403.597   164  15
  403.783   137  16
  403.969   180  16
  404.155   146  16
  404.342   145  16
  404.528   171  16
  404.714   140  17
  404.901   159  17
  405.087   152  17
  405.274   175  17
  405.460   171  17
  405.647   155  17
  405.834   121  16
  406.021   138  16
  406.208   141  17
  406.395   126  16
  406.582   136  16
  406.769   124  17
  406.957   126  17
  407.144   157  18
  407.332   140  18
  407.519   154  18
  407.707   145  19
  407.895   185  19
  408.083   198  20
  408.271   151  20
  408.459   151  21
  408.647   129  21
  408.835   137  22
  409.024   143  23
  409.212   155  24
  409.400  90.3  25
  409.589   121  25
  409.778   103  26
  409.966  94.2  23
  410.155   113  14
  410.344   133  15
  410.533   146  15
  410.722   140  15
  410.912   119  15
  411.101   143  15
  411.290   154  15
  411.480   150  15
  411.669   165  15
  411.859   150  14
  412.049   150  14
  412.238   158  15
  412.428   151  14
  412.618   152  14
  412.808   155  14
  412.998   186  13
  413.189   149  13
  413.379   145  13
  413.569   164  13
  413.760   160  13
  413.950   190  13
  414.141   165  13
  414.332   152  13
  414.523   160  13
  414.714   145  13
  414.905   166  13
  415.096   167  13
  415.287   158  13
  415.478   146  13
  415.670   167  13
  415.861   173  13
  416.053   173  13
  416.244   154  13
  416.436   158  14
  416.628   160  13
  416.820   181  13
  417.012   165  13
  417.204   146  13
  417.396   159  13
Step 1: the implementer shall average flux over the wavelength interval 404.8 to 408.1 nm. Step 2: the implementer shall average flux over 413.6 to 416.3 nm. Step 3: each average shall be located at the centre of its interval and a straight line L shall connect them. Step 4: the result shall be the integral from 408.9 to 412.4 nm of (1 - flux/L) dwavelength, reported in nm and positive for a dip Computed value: 0.46 nm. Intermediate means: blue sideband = 149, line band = 135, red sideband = 163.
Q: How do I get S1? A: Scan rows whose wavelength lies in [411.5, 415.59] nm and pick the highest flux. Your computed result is 190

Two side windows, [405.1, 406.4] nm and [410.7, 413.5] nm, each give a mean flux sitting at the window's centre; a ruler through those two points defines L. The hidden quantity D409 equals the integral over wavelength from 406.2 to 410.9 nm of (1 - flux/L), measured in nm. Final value 0.397 nm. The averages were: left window 148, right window 152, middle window 137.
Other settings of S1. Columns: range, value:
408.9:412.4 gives 165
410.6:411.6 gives 154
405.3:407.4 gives 171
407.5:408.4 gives 198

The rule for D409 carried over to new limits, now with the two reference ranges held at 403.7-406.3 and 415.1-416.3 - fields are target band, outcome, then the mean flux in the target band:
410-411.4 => 0.213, 134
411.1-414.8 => 0.054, 158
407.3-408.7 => -0.027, 158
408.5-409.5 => 0.155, 132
